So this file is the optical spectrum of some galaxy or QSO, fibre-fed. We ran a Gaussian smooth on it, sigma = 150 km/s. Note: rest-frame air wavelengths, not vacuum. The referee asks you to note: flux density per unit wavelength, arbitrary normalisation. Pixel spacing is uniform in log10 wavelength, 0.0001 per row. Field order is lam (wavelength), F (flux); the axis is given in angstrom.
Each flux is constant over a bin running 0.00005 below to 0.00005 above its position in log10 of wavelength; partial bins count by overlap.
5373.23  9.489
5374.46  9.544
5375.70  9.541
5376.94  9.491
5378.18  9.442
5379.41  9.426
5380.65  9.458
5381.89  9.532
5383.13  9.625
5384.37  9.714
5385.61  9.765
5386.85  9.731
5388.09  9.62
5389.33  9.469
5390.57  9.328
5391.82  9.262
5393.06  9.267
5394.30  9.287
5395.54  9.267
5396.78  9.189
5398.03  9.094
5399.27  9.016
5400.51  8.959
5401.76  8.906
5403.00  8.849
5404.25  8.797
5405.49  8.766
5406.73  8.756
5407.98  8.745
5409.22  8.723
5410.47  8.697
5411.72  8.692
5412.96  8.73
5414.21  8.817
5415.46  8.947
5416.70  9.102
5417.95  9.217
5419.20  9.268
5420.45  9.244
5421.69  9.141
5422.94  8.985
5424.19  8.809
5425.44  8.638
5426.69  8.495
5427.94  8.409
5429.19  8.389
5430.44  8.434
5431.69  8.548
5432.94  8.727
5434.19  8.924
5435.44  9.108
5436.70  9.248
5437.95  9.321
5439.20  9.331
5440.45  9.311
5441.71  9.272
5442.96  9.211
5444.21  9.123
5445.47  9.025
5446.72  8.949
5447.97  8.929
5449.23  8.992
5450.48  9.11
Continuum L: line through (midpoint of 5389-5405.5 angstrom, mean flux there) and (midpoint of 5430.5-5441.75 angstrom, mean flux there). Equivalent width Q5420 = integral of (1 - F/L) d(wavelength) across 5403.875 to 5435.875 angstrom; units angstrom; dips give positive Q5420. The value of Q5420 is 0.9 angstrom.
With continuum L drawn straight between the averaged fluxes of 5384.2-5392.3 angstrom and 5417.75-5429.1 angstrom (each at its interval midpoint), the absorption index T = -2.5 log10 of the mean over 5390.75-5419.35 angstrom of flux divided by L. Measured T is 0.03 mag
